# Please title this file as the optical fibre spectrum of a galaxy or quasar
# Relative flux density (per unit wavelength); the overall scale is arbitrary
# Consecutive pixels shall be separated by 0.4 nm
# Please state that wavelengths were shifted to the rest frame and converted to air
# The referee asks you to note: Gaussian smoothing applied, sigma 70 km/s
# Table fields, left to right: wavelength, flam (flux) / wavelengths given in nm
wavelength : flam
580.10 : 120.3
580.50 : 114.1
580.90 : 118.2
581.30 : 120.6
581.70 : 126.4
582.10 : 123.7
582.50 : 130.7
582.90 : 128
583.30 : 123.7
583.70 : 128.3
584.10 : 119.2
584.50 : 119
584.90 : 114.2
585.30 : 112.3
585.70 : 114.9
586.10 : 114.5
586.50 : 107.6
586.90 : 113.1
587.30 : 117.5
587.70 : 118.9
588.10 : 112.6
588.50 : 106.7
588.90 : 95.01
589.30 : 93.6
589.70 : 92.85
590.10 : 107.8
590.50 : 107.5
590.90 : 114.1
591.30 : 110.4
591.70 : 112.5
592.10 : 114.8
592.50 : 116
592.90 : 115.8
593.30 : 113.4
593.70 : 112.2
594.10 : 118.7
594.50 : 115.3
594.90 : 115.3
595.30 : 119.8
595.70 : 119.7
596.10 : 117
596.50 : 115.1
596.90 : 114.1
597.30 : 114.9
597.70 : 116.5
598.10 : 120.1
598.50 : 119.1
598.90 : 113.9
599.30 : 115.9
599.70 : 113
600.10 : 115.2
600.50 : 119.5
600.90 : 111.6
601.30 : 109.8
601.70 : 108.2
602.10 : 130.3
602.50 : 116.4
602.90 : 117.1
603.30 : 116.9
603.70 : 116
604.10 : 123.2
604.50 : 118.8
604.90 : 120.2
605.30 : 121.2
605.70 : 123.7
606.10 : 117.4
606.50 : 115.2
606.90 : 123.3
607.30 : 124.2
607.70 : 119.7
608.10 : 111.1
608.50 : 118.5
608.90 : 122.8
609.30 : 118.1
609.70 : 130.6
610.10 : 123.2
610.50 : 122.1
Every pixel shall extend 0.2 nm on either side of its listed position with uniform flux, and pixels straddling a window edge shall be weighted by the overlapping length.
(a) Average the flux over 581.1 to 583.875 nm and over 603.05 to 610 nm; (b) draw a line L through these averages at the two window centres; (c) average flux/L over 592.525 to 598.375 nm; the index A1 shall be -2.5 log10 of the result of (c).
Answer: 0.06 mag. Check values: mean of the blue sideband 126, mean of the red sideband 120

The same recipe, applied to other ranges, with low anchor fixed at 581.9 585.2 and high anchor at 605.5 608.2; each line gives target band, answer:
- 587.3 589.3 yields 0.14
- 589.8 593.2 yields 0.09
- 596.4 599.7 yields 0.04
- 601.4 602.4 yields 0.02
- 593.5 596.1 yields 0.04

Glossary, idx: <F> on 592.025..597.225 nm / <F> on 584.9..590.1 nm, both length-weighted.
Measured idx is 1.07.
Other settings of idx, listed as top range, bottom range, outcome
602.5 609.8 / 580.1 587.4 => 1.00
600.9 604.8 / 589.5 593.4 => 1.06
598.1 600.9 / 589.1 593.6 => 1.06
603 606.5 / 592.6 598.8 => 1.03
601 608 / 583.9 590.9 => 1.08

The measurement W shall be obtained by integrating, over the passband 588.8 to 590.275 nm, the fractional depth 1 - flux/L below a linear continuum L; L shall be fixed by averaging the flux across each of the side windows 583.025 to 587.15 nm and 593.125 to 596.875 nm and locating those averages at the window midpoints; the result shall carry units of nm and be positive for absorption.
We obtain 0.24 nm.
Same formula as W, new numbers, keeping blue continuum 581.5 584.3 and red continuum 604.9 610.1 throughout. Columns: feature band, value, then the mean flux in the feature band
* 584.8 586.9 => 0.21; 113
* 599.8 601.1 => 0.07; 115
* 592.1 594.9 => 0.19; 115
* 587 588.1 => 0.07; 117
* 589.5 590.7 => 0.21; 103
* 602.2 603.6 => 0.04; 118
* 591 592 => 0.10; 112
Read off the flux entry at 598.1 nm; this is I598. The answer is 120.1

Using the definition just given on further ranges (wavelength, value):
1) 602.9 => 117.1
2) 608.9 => 122.8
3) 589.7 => 92.85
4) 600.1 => 115.2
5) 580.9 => 118.2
